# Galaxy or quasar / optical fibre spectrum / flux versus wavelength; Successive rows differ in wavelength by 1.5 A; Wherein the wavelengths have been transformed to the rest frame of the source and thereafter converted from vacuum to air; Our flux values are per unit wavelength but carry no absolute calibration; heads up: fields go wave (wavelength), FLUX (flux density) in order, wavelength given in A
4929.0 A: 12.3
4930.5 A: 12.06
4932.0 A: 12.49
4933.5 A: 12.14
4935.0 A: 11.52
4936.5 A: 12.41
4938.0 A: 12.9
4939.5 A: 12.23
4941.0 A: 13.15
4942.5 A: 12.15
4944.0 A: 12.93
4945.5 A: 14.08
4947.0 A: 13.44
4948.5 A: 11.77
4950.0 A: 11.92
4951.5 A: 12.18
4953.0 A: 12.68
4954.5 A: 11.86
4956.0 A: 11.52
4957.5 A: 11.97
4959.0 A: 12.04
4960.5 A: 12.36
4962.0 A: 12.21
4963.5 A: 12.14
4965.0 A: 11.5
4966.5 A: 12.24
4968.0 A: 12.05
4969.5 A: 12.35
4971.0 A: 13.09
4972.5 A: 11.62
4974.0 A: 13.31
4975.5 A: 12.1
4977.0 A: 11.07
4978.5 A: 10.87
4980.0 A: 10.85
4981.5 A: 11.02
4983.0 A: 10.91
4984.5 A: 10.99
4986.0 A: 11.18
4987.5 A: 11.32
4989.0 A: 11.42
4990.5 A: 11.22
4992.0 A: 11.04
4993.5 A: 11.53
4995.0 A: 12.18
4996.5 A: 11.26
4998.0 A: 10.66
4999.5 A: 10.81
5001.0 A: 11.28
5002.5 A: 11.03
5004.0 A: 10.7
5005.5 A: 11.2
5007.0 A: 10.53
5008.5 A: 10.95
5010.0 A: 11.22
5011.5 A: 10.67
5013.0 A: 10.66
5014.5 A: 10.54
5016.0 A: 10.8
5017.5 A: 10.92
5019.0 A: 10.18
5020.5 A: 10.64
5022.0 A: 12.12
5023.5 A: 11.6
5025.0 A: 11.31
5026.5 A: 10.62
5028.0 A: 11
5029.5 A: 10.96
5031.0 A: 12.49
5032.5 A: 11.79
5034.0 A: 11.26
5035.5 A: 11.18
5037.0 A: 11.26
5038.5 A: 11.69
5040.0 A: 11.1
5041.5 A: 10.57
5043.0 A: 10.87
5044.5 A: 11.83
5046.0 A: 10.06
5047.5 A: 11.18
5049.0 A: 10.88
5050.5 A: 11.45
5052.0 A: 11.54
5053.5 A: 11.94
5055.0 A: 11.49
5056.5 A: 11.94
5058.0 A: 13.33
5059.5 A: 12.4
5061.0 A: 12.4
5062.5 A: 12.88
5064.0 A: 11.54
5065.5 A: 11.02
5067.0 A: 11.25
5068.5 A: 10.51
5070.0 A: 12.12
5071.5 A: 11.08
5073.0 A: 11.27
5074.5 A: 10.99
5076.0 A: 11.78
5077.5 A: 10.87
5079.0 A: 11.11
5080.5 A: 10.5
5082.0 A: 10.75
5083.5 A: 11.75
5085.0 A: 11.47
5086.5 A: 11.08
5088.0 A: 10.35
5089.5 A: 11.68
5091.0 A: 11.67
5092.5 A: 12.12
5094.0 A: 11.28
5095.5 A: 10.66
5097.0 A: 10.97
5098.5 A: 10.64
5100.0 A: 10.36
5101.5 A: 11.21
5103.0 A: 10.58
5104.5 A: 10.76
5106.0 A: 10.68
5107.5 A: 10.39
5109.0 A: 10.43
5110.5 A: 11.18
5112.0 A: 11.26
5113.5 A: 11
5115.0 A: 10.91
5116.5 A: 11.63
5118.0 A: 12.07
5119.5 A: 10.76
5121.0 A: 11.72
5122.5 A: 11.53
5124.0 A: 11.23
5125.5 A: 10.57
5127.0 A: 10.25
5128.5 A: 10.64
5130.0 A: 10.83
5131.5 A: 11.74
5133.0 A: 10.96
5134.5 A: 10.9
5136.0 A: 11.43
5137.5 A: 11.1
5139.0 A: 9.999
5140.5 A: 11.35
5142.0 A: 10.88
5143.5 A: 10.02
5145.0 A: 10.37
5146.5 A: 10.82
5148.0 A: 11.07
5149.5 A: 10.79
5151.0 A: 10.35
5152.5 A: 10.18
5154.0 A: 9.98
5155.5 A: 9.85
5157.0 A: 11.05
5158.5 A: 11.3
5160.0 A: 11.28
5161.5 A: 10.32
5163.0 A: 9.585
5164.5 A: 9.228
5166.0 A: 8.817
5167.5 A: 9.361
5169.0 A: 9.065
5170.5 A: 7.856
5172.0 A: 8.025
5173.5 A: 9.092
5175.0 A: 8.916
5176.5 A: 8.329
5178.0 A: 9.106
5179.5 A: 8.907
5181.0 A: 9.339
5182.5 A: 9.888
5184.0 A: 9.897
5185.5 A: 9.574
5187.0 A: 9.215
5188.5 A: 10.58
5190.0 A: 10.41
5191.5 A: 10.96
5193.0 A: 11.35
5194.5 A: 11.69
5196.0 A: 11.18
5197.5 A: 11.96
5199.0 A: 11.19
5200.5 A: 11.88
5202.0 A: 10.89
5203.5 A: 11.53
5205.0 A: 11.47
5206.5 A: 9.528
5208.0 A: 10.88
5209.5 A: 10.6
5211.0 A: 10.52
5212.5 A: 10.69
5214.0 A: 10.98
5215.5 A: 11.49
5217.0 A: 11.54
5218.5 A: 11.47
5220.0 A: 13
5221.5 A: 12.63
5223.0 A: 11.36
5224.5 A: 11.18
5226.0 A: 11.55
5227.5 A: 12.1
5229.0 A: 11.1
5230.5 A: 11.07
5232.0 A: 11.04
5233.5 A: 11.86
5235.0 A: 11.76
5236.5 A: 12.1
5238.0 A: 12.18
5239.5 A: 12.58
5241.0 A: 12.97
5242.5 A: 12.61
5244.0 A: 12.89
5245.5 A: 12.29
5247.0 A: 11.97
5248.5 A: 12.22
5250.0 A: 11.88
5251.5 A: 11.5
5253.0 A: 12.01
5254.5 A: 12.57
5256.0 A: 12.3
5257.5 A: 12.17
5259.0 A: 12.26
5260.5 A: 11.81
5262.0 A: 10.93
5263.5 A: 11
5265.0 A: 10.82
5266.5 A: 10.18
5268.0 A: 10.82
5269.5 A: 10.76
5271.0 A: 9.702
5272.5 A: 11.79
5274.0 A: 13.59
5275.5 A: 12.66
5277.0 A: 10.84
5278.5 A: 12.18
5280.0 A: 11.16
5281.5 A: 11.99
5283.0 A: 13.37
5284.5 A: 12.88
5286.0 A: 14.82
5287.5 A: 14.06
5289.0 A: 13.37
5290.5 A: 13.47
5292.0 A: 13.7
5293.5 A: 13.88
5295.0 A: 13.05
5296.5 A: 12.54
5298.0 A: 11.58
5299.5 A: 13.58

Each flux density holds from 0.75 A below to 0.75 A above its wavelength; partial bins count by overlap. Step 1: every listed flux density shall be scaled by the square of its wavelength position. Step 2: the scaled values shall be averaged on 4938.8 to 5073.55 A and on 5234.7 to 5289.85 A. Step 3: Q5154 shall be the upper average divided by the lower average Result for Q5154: 1.2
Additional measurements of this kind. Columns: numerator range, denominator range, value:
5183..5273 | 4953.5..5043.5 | 1.10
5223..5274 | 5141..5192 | 1.23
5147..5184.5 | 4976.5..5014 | 0.93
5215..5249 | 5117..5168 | 1.16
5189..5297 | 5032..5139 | 1.12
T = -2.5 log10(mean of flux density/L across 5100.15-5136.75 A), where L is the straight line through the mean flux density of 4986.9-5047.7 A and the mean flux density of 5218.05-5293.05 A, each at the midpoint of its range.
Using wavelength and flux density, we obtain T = 0.05 mag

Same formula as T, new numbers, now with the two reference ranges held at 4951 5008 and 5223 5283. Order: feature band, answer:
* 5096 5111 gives 0.093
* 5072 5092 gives 0.044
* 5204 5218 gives 0.083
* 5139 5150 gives 0.096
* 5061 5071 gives 0.003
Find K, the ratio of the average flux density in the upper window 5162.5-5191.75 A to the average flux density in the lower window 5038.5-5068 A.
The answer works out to 0.80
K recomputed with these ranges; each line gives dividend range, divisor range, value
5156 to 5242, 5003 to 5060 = 0.95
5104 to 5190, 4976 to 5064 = 0.92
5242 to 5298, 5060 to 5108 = 1.09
